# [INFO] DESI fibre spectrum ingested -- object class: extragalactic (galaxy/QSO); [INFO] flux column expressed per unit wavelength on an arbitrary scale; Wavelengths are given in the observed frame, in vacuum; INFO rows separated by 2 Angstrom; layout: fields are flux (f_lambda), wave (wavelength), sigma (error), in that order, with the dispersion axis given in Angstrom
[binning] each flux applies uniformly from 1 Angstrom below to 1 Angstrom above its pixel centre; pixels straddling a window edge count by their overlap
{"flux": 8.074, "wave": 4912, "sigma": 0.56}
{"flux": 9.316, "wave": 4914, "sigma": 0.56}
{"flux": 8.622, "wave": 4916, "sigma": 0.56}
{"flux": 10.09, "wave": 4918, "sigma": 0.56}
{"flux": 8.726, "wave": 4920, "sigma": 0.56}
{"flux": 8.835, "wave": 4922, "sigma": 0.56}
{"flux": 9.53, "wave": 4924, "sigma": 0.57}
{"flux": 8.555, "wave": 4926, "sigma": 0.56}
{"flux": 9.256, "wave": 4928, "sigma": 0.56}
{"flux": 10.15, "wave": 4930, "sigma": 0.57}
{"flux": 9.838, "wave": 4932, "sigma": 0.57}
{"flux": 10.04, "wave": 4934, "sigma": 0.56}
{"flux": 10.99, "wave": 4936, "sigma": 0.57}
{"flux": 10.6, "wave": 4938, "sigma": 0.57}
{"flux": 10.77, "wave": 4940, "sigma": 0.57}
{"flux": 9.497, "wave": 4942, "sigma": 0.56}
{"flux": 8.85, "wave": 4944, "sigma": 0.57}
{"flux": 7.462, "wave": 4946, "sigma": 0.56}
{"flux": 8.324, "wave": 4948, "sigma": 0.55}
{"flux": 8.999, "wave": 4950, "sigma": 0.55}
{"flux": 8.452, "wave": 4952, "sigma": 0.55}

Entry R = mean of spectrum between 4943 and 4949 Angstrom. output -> 8.21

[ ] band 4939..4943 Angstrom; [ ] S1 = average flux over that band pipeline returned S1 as 10.1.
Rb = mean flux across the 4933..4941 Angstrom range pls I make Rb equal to 10.6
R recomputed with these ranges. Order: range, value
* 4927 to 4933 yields 9.75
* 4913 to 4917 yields 8.97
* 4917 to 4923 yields 9.22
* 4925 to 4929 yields 8.91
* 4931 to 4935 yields 9.94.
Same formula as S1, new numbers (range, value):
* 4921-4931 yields 9.27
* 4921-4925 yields 9.18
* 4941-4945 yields 9.17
